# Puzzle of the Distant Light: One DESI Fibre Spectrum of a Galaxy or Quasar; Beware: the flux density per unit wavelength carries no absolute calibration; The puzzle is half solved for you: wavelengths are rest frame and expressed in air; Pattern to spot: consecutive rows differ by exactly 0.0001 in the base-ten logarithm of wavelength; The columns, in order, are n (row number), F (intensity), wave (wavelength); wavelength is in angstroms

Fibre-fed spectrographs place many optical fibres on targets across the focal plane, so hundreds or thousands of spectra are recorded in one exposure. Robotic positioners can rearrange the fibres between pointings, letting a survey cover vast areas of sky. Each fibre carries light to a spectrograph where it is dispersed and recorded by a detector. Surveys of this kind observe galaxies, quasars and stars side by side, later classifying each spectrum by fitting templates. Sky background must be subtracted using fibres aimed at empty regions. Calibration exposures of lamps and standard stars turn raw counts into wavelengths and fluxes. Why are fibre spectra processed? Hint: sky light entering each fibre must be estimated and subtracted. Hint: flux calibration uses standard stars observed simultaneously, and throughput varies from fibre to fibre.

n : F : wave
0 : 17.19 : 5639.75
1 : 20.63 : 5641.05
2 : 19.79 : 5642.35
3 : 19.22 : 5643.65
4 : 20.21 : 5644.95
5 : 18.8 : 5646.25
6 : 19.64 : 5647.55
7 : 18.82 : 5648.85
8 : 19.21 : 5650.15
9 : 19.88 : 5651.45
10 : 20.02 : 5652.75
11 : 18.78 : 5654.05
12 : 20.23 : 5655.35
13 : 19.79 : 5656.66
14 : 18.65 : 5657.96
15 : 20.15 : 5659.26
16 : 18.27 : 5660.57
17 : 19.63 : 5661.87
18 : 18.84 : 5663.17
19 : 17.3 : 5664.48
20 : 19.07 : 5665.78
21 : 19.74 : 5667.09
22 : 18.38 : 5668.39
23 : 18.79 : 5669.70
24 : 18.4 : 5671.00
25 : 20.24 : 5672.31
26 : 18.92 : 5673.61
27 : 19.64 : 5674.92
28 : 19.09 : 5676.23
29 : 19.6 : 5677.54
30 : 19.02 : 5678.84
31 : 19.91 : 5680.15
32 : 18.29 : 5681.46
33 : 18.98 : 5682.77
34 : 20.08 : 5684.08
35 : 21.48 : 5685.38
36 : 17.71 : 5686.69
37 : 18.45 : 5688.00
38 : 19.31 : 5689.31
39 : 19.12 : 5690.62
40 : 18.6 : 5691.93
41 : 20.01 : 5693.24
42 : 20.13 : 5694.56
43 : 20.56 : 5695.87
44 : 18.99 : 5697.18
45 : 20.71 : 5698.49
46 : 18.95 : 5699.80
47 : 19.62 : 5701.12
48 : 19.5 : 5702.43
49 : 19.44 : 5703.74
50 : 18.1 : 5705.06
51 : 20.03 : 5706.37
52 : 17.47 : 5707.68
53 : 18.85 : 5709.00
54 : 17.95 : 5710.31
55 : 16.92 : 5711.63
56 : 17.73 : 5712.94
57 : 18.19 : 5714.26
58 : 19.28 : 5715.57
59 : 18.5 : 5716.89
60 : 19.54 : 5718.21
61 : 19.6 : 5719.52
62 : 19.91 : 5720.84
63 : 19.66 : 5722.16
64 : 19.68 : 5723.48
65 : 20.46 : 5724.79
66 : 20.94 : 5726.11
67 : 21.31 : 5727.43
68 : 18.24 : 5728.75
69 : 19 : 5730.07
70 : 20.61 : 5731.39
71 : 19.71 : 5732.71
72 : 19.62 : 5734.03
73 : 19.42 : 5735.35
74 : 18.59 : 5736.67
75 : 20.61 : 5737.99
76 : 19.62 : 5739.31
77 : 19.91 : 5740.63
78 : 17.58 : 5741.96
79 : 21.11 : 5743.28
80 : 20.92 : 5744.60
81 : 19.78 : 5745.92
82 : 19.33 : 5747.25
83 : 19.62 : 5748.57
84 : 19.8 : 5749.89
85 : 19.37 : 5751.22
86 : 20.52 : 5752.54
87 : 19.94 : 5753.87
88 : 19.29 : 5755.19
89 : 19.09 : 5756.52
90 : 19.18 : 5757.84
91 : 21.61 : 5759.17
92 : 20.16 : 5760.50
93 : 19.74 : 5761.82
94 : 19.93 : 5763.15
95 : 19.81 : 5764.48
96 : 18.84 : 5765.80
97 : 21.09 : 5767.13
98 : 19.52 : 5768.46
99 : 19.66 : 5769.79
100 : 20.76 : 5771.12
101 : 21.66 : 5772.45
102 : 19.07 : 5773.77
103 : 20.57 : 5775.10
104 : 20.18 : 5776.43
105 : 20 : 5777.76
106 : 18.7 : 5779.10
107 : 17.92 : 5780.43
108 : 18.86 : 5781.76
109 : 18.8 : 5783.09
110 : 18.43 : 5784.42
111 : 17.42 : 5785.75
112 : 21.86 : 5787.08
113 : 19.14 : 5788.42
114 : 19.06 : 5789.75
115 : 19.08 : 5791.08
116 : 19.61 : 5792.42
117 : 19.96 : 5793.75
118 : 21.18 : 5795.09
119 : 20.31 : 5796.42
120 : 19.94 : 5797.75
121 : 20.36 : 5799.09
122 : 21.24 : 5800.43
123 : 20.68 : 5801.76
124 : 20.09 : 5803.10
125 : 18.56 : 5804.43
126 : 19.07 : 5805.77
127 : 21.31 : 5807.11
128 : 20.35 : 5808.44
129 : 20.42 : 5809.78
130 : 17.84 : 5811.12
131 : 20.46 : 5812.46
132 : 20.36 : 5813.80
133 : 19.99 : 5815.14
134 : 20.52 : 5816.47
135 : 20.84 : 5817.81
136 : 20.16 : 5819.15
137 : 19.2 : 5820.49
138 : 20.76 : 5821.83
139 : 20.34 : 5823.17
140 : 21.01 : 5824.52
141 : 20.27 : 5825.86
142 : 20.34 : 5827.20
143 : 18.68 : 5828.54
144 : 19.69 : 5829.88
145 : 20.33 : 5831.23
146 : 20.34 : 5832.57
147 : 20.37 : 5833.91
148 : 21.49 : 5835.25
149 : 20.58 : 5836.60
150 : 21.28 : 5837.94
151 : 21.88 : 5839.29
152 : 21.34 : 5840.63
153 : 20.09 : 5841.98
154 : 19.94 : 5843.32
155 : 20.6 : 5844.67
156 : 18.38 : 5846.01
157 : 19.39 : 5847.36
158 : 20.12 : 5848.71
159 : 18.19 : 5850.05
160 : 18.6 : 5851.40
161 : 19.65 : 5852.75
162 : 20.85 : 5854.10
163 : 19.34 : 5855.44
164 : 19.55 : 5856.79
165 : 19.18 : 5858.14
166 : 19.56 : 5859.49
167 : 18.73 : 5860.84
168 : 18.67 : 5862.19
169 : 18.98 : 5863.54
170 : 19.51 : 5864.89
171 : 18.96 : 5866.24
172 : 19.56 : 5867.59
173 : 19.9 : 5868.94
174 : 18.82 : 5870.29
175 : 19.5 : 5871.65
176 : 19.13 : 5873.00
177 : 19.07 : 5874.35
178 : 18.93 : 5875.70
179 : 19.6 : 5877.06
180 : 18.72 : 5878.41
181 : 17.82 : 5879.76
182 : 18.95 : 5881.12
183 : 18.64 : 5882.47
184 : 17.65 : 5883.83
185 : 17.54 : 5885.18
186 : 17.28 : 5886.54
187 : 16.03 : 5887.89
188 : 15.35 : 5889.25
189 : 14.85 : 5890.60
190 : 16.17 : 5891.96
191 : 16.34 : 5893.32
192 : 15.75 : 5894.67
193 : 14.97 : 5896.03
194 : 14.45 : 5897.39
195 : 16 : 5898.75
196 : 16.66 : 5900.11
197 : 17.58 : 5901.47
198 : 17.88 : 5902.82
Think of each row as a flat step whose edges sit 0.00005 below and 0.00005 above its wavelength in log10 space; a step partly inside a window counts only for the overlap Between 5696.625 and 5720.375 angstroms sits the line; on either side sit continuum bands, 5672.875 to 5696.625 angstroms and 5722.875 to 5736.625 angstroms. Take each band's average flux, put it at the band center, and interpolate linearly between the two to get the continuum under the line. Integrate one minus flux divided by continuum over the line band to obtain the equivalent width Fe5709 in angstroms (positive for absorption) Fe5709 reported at 0.9 angstroms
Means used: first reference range 19.4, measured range 18.9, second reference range 19.8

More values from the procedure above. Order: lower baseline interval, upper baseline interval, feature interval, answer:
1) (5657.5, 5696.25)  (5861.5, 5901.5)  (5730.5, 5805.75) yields -5.0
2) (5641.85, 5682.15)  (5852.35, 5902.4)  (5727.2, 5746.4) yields -0.9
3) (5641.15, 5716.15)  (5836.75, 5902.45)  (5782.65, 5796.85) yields -0.6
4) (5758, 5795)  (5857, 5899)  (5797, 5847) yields -3.6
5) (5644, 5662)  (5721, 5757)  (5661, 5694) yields 0.6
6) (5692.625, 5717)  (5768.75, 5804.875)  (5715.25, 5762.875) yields -1.1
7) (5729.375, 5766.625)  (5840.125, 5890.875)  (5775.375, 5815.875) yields -0.7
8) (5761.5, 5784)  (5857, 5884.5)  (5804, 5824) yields -0.7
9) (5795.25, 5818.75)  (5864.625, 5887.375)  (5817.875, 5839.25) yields -0.7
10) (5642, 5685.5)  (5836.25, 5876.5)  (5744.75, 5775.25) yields -0.8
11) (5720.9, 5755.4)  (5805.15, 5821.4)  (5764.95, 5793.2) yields 0.6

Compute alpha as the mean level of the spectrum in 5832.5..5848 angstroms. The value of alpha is 20.5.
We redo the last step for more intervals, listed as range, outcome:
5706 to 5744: 19.3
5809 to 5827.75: 20.2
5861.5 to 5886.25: 18.9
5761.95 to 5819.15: 19.8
